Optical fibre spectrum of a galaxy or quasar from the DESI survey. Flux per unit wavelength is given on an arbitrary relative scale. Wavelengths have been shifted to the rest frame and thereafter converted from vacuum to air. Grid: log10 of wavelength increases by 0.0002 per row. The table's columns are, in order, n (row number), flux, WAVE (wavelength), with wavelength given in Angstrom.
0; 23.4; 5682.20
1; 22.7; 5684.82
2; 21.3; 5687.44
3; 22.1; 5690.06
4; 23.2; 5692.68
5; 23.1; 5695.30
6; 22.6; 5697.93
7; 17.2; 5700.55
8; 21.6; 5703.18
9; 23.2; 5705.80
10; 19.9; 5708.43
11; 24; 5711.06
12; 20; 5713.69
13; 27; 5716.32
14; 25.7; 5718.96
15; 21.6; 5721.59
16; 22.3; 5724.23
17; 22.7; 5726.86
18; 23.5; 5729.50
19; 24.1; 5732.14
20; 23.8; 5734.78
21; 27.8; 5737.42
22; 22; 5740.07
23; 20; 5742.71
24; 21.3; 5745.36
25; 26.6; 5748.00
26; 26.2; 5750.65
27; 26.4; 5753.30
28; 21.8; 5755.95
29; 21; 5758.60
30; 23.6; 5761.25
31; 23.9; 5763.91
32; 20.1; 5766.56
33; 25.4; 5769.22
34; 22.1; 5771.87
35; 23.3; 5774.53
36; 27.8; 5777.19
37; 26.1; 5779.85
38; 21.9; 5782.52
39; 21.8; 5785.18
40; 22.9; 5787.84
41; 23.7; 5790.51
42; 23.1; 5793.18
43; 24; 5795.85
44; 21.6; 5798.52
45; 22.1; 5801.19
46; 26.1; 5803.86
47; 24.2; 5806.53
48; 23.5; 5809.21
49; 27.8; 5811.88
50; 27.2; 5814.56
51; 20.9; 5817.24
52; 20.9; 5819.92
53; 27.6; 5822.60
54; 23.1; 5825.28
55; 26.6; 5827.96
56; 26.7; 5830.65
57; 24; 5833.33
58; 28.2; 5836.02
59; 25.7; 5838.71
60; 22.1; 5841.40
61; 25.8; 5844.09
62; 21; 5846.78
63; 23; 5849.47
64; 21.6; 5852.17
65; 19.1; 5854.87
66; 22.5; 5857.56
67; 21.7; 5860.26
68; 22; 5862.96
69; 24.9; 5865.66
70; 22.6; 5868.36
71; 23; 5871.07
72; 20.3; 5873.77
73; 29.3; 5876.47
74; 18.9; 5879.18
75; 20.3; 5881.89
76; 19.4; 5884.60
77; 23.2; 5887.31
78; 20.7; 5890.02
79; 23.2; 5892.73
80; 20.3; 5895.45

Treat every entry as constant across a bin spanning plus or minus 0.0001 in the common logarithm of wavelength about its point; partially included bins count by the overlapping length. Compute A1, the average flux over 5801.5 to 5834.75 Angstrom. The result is 24.8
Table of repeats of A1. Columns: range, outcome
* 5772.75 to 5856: 24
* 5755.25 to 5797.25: 23.3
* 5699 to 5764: 23.1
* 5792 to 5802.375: 22.7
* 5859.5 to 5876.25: 22.9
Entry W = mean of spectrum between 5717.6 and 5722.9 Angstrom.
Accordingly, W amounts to 23.7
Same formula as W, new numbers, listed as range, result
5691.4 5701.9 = 21.5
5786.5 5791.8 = 23.3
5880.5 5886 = 19.9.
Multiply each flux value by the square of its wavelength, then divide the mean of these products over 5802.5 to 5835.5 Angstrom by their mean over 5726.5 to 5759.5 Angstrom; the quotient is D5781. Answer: 1.08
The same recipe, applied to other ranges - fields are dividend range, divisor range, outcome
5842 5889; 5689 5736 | 1.04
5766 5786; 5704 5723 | 1.05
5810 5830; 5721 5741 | 1.09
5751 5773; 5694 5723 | 1.06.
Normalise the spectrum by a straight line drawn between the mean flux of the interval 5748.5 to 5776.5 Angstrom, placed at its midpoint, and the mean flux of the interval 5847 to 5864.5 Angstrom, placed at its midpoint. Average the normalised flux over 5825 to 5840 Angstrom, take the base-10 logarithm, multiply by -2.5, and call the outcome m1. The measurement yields -0.17 mag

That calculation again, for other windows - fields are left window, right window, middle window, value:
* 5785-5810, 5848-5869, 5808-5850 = -0.09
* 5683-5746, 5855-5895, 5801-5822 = -0.09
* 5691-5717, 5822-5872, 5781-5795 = 0.01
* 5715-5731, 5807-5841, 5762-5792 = 0.04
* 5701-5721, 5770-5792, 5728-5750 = -0.03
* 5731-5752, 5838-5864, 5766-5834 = -0.04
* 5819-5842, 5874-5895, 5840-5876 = 0.05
